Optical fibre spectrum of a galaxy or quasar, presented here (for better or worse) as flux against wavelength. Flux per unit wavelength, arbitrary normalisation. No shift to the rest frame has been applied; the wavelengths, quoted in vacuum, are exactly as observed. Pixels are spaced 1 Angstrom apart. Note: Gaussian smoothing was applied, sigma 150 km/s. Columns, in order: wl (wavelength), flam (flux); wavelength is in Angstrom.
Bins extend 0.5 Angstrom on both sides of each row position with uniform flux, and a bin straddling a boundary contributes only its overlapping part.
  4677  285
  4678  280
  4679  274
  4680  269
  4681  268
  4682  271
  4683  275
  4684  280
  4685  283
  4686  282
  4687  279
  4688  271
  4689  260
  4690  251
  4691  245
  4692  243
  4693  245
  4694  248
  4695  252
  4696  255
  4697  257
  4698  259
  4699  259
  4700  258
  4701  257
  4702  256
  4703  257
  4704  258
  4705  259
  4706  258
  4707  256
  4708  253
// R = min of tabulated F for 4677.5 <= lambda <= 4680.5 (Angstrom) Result 269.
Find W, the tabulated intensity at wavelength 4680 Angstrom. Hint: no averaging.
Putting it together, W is 269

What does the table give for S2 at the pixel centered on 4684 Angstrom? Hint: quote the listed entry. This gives 280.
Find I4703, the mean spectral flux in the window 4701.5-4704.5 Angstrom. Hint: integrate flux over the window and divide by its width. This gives 257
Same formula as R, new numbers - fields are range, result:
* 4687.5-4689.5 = 260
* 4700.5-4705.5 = 256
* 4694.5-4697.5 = 252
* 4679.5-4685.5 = 268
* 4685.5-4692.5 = 243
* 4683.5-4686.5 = 280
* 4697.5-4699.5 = 259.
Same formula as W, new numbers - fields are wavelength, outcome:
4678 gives 280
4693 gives 245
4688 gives 271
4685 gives 283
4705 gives 259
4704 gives 258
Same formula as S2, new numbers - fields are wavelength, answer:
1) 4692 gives 243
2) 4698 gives 259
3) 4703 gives 257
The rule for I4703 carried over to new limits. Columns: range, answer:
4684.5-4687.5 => 281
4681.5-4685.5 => 277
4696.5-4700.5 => 258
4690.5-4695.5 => 247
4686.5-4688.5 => 275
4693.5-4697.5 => 253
